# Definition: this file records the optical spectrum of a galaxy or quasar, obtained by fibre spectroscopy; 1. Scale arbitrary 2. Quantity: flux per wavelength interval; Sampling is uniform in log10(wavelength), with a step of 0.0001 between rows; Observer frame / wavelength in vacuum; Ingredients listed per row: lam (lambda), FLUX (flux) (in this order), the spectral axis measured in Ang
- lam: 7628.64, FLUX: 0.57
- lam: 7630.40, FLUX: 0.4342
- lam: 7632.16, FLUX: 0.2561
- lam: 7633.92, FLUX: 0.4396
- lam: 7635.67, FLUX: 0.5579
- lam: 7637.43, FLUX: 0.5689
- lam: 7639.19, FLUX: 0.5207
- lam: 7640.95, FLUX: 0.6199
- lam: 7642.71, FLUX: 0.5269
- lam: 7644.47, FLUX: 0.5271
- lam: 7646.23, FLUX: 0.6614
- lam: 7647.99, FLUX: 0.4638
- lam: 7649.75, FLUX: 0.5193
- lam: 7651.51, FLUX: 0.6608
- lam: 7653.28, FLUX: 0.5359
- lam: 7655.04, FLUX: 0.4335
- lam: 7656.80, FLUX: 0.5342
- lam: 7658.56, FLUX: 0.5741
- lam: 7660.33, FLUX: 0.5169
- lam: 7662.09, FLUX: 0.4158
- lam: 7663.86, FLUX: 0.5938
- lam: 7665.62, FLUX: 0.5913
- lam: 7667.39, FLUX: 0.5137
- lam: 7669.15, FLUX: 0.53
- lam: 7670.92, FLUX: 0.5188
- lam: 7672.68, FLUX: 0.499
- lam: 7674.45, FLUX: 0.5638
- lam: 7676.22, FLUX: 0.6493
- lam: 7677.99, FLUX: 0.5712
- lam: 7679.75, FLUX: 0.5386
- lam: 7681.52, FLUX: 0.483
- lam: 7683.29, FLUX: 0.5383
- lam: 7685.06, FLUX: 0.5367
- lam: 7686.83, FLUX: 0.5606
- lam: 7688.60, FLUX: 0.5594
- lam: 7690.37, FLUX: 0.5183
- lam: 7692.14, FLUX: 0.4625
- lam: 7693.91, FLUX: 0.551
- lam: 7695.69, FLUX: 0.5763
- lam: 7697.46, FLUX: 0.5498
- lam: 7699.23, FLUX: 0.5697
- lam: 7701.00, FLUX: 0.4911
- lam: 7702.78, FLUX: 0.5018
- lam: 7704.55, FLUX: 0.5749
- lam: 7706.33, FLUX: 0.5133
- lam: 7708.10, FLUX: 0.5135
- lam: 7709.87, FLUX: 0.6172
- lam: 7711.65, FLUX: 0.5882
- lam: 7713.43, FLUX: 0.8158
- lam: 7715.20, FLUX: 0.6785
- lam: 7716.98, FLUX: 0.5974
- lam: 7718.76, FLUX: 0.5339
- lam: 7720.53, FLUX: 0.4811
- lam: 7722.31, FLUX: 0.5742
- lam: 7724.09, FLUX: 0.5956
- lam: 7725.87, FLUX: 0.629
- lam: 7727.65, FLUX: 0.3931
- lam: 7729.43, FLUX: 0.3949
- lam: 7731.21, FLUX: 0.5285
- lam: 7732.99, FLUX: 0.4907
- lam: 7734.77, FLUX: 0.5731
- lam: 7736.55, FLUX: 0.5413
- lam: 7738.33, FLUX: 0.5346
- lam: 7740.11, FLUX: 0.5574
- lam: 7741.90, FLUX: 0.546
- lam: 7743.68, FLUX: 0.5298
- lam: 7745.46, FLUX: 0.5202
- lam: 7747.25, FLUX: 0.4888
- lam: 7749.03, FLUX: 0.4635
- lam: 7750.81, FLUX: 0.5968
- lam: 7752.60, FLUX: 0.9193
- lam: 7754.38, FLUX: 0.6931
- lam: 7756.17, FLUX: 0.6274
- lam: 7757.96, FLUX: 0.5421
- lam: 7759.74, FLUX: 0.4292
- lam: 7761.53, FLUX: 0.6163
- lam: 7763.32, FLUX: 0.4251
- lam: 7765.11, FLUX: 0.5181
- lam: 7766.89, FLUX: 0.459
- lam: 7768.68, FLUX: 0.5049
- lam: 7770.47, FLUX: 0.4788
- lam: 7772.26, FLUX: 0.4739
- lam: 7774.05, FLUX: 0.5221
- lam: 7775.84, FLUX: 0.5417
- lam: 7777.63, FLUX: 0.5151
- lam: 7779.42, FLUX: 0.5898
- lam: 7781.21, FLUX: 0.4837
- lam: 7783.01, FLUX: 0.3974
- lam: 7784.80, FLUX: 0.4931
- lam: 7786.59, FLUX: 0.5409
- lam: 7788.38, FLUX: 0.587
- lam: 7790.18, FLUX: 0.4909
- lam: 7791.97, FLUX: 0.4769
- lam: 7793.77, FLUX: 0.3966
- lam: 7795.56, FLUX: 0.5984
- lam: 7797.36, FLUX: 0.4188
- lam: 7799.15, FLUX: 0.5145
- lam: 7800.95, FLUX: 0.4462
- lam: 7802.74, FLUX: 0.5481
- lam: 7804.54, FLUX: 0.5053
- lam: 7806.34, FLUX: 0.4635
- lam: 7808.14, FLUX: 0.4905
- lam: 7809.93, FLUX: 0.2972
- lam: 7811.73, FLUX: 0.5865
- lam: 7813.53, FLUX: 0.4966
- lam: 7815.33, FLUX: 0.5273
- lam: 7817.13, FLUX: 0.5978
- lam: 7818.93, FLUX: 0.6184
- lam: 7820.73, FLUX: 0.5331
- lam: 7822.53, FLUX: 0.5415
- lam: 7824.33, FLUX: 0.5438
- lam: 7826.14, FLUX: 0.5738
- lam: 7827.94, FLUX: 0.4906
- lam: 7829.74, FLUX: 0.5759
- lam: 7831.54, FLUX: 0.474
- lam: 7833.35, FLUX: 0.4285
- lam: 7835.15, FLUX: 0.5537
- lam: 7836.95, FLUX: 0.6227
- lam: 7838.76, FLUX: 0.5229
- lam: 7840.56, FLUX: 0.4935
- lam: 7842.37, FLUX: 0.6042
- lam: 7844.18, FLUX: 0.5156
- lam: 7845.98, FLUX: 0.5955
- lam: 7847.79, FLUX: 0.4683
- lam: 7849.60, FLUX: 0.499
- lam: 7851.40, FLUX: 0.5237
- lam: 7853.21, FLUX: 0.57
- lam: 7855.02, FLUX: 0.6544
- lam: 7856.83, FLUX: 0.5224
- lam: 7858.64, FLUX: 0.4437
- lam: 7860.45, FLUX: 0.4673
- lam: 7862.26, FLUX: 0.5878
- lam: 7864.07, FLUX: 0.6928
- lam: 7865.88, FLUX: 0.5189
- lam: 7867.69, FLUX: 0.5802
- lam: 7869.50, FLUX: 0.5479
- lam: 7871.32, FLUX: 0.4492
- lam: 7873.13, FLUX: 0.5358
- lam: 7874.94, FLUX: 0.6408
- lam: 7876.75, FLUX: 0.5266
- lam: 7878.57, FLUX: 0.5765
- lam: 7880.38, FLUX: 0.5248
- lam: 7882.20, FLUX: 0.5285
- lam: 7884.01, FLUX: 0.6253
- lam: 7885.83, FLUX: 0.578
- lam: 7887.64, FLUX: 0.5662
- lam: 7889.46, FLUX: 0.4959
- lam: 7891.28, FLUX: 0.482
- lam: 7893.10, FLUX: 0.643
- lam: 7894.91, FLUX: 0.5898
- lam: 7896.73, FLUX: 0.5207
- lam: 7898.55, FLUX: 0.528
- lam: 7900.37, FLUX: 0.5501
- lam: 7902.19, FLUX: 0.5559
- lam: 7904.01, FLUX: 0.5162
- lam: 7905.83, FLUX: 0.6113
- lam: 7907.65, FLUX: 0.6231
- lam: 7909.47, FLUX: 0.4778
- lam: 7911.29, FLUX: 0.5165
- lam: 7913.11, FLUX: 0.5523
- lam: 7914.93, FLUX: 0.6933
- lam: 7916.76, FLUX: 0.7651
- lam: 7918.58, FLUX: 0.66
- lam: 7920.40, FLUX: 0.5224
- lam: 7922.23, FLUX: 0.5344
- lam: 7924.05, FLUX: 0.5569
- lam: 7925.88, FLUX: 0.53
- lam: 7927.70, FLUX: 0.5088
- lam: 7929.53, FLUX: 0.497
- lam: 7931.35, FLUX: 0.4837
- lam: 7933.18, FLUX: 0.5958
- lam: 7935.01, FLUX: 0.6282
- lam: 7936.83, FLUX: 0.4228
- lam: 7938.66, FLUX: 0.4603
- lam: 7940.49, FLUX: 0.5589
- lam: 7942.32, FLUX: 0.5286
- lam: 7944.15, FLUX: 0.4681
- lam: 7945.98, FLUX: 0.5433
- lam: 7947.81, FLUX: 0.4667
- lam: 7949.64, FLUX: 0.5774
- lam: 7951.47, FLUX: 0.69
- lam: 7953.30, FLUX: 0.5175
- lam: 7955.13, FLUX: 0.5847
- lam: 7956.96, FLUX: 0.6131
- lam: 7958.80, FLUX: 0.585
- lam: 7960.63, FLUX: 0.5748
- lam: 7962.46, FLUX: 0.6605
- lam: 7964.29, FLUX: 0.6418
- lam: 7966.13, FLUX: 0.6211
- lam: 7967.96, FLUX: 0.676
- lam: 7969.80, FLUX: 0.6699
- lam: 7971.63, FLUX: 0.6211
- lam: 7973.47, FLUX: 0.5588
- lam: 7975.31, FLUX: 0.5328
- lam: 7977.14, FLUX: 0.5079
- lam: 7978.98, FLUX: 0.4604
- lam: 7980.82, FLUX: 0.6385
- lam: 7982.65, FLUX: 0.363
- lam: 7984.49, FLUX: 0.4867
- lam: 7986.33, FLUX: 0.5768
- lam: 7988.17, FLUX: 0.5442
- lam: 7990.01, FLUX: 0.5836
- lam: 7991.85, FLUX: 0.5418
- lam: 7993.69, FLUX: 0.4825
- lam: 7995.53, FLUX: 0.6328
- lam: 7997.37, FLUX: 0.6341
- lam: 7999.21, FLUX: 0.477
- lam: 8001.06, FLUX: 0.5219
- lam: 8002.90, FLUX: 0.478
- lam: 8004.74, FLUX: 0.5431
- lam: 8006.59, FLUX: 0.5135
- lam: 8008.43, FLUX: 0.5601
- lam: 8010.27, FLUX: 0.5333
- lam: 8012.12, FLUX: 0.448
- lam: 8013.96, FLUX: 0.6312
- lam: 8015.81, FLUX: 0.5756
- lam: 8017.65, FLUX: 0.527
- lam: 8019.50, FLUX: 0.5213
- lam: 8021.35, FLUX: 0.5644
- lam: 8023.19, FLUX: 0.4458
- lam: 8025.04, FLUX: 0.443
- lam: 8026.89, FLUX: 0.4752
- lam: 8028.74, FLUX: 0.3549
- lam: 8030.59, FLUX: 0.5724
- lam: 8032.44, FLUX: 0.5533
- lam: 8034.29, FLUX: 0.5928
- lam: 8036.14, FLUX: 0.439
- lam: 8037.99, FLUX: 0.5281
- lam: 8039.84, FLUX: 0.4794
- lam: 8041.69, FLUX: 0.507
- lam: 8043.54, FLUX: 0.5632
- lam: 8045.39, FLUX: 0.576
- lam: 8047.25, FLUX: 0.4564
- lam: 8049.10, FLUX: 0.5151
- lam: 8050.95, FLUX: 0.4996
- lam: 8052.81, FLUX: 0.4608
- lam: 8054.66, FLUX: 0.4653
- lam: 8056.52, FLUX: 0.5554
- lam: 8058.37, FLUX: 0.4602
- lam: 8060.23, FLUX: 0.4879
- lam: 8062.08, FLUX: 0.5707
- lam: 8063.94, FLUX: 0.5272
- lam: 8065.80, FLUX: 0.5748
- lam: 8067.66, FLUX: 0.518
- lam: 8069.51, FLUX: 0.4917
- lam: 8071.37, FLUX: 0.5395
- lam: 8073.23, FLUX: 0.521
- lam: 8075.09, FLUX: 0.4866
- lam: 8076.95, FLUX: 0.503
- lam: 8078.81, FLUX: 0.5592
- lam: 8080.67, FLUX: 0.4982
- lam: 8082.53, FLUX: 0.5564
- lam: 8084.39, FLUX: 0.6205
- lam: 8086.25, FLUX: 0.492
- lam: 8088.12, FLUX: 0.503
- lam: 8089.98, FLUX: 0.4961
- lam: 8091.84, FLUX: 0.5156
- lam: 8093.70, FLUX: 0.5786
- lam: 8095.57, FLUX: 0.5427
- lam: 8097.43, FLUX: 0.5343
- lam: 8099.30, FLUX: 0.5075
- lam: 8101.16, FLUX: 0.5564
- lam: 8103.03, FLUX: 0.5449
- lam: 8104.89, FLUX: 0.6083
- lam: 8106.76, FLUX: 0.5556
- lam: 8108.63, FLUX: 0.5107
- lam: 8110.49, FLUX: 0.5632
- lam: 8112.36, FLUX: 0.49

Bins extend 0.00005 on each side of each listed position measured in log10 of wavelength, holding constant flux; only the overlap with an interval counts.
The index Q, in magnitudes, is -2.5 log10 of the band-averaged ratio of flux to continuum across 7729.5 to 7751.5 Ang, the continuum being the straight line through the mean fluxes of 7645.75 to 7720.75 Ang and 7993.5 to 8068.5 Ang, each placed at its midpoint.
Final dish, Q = 0.04 mag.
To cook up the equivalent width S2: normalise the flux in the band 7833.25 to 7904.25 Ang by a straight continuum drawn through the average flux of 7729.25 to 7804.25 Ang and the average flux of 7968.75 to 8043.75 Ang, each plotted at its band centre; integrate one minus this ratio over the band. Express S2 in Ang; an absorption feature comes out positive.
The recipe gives -2.8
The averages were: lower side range 0.525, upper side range 0.529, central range 0.548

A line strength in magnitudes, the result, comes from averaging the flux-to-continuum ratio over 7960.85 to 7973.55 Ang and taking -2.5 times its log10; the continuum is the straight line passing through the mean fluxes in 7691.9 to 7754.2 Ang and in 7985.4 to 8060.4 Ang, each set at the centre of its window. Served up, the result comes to -0.21 mag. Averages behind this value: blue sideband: 0.56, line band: 0.637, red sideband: 0.52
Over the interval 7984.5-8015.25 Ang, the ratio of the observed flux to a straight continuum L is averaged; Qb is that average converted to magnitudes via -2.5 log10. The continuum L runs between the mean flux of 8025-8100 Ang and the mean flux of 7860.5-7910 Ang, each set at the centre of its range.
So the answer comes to -0.02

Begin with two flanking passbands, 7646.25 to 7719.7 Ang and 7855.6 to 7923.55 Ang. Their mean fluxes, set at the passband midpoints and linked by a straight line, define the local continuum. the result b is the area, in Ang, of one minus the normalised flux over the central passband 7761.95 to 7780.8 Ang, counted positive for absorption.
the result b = 1.71 Ang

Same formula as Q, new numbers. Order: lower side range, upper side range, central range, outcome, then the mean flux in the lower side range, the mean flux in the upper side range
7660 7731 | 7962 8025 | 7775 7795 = 0.094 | 0.548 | 0.55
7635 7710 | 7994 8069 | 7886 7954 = -0.054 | 0.542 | 0.519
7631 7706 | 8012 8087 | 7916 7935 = -0.090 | 0.532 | 0.517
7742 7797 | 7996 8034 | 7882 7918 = -0.094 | 0.53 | 0.521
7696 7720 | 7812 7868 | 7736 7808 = 0.075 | 0.579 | 0.543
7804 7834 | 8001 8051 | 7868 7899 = -0.074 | 0.515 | 0.515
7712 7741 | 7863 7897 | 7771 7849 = 0.089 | 0.558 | 0.56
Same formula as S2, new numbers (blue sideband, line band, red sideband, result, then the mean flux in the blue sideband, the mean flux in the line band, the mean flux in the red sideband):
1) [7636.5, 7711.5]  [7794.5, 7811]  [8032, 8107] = 1.9 Ang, 0.542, 0.476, 0.525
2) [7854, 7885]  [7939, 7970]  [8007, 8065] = -2.9 Ang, 0.554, 0.583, 0.513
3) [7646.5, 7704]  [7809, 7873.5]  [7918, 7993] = 1.5 Ang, 0.537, 0.535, 0.555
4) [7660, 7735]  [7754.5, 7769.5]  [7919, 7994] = 0.6 Ang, 0.546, 0.524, 0.553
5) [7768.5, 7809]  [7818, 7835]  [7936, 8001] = -0.7 Ang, 0.499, 0.532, 0.557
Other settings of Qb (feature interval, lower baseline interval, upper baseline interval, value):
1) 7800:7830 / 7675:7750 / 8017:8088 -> 0.04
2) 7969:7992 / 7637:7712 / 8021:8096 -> -0.05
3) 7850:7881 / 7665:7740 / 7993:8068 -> -0.03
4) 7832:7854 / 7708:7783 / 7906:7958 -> 0.04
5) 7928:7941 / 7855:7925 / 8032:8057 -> 0.06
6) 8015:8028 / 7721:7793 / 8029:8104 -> 0.04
